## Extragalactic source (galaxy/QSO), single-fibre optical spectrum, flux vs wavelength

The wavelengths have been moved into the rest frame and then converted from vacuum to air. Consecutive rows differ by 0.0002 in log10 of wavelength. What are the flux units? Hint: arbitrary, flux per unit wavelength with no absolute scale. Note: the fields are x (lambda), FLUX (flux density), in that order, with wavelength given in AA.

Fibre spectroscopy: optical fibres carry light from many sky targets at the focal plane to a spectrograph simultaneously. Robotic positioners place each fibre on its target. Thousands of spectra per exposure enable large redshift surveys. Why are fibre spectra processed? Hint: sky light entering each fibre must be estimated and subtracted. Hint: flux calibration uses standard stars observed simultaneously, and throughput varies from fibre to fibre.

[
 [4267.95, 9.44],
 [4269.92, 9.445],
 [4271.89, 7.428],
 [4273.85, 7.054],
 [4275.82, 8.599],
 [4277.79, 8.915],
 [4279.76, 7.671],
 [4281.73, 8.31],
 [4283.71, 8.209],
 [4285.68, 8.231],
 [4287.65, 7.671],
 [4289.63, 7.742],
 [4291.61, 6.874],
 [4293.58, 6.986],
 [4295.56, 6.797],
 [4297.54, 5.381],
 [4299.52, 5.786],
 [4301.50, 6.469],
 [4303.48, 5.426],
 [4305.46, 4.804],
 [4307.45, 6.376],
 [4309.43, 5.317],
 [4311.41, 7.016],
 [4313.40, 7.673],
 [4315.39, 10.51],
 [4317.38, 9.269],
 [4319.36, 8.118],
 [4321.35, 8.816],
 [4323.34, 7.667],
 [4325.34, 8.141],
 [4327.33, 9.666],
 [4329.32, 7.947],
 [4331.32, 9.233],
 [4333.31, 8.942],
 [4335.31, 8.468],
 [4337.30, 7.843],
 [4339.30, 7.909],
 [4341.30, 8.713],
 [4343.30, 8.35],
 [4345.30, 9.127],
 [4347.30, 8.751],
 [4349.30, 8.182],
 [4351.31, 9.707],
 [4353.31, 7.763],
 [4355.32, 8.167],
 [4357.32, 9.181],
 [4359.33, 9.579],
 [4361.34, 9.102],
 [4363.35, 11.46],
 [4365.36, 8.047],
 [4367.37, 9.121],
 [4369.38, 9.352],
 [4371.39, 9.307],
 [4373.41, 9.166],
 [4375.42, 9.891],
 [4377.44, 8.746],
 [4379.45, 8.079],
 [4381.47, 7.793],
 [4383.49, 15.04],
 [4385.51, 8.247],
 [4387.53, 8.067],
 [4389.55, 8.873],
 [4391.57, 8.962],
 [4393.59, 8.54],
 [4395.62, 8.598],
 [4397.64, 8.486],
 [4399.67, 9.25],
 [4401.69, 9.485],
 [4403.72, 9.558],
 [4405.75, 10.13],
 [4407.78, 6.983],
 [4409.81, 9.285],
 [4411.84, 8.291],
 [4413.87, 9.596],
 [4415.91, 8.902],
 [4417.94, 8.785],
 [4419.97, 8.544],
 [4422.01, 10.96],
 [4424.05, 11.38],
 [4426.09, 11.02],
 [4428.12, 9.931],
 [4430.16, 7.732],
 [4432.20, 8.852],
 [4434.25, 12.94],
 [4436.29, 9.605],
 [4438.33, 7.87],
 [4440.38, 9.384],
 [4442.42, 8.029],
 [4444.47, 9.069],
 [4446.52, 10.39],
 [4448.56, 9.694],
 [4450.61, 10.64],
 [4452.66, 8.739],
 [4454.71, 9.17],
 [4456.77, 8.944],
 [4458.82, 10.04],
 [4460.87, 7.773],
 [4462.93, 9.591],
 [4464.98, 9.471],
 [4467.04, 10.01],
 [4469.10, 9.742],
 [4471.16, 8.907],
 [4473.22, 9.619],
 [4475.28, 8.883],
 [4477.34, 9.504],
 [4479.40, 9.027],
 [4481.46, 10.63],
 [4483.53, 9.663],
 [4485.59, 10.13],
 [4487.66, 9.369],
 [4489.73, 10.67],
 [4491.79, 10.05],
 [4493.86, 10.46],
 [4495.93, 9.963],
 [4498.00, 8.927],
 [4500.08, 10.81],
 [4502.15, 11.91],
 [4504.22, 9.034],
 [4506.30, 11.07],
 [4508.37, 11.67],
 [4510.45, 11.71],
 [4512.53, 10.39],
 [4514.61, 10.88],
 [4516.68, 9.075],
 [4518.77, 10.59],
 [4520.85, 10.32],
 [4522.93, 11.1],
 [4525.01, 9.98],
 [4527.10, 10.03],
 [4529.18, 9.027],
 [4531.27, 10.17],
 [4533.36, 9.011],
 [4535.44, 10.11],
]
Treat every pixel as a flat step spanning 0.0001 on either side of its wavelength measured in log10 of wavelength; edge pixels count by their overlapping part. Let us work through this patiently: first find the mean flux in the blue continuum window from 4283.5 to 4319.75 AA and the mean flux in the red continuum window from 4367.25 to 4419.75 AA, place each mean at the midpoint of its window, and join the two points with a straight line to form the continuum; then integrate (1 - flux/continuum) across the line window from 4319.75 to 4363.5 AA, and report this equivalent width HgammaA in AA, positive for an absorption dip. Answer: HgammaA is -4.2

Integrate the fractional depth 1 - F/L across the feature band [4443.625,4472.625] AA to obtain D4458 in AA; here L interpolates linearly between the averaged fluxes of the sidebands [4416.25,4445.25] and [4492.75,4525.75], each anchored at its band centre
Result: 1.30 AA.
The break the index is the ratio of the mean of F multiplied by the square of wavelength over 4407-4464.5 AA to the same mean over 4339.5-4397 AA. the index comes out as 1.07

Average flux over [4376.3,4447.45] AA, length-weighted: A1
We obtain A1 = 9.3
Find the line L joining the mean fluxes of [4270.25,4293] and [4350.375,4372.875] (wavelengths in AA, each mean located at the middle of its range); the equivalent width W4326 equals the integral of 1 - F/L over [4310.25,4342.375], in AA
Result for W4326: 0.5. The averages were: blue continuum 7.91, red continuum 9.16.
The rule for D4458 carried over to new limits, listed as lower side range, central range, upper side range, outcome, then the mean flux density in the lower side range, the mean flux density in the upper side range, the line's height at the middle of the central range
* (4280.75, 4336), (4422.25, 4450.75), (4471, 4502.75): -1.6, 7.56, 9.91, 9.25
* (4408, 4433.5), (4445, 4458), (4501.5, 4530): 0.2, 9.4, 10.5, 9.75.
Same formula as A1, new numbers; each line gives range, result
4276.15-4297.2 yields 7.69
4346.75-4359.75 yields 8.72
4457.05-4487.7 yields 9.48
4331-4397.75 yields 8.97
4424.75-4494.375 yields 9.58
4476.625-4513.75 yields 10.3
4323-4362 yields 8.63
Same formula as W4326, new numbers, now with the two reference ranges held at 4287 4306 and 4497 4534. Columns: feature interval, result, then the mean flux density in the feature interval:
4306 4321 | -2.2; 7.71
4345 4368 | -4.7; 9.01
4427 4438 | -1.1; 9.71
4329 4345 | -3.0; 8.48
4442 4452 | -0.6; 9.63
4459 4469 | 0.1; 9.33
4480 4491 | -0.3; 10.1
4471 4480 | 0.4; 9.23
